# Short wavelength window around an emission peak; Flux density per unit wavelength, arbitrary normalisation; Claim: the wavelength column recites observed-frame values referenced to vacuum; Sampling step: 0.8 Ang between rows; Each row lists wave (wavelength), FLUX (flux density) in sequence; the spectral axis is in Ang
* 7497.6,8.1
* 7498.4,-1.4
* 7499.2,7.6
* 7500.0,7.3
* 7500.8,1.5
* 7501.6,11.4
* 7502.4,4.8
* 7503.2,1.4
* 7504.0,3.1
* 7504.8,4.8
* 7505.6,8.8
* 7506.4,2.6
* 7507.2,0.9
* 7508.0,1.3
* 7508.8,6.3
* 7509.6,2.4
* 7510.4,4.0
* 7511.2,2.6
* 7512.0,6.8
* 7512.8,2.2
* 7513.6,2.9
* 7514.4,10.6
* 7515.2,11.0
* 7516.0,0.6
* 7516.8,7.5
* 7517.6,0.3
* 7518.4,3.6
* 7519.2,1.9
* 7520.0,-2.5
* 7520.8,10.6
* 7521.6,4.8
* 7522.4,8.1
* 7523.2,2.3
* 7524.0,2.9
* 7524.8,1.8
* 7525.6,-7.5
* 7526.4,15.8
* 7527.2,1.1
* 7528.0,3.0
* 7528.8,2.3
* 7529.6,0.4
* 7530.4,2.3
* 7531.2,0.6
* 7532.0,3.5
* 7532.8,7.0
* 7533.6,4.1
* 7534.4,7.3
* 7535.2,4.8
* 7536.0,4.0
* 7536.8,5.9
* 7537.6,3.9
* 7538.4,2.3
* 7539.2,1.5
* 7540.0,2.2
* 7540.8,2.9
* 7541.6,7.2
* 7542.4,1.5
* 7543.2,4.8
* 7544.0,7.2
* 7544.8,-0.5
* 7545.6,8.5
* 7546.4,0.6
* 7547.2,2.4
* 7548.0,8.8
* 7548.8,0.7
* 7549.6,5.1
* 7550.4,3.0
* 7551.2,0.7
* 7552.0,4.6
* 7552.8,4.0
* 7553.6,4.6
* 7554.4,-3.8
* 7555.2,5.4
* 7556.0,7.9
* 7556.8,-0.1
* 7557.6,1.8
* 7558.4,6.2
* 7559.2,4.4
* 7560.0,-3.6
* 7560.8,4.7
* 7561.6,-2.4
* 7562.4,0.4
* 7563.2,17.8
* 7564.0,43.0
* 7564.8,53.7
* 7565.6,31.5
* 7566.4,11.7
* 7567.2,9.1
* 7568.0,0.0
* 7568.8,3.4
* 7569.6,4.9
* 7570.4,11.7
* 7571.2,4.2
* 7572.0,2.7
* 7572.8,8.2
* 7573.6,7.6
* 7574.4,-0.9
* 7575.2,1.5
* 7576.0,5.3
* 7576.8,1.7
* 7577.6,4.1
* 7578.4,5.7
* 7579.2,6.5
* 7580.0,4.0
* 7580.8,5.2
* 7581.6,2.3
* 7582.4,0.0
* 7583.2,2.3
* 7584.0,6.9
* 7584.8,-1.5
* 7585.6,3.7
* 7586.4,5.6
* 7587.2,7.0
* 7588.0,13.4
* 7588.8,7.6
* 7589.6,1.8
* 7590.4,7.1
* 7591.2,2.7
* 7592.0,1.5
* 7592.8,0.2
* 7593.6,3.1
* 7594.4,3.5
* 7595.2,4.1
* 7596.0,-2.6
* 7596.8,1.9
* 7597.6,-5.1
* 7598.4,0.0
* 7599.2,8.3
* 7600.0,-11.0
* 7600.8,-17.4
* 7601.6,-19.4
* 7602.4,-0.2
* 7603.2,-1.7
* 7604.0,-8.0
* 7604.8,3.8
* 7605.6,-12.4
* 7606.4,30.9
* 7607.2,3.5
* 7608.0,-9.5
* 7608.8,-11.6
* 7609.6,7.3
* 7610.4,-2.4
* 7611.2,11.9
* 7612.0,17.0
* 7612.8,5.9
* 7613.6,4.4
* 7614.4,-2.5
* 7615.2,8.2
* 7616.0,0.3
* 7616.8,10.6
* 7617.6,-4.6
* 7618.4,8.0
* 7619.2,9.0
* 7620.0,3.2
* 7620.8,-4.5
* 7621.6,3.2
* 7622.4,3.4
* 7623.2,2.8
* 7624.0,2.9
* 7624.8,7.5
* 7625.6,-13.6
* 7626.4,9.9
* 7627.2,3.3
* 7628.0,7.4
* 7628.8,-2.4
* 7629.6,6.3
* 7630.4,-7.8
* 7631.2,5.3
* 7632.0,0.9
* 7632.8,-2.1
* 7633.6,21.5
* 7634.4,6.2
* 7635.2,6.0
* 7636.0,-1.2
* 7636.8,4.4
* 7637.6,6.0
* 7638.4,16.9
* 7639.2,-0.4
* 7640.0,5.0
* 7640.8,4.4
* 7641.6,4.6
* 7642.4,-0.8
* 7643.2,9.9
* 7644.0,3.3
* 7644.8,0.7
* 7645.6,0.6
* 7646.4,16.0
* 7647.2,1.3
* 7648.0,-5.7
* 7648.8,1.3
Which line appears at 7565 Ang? H-alpha 6563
